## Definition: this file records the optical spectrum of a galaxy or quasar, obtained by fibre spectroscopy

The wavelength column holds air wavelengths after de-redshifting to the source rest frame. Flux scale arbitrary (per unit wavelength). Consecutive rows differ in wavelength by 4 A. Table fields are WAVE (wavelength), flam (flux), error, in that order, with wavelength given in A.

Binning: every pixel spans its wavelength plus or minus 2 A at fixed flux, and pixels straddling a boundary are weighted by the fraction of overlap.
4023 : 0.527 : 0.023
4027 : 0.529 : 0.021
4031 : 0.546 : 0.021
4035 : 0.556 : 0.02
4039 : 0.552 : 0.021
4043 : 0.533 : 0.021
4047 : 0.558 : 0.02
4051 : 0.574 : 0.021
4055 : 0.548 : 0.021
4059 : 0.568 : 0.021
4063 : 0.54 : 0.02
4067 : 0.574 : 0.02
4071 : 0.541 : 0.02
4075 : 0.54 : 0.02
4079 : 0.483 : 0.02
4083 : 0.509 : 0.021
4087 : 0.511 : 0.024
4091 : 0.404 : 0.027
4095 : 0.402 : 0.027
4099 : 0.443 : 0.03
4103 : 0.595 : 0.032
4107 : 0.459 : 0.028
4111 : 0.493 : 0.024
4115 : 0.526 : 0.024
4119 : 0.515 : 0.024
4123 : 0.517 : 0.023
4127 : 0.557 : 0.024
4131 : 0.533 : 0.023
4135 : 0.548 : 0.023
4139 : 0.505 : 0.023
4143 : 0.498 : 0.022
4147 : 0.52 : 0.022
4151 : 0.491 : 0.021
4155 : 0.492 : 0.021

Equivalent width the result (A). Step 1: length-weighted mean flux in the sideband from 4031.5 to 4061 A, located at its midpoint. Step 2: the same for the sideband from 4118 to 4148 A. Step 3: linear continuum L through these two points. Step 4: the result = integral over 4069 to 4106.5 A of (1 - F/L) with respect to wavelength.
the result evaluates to 3.5 A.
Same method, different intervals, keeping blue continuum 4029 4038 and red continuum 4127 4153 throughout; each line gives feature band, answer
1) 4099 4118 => 0.7 A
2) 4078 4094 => 1.9 A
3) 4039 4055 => -0.2 A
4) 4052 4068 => -0.4 A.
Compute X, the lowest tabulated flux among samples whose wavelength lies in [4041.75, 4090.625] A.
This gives 0.483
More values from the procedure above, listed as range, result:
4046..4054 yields 0.558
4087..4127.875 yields 0.402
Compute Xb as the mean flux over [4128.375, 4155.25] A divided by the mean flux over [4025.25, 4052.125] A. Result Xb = 0.9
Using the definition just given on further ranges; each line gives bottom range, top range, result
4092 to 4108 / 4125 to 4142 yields 1.13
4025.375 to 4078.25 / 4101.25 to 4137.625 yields 0.96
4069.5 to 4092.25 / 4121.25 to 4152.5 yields 1.04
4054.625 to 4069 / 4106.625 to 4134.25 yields 0.93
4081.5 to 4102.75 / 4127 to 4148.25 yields 1.13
